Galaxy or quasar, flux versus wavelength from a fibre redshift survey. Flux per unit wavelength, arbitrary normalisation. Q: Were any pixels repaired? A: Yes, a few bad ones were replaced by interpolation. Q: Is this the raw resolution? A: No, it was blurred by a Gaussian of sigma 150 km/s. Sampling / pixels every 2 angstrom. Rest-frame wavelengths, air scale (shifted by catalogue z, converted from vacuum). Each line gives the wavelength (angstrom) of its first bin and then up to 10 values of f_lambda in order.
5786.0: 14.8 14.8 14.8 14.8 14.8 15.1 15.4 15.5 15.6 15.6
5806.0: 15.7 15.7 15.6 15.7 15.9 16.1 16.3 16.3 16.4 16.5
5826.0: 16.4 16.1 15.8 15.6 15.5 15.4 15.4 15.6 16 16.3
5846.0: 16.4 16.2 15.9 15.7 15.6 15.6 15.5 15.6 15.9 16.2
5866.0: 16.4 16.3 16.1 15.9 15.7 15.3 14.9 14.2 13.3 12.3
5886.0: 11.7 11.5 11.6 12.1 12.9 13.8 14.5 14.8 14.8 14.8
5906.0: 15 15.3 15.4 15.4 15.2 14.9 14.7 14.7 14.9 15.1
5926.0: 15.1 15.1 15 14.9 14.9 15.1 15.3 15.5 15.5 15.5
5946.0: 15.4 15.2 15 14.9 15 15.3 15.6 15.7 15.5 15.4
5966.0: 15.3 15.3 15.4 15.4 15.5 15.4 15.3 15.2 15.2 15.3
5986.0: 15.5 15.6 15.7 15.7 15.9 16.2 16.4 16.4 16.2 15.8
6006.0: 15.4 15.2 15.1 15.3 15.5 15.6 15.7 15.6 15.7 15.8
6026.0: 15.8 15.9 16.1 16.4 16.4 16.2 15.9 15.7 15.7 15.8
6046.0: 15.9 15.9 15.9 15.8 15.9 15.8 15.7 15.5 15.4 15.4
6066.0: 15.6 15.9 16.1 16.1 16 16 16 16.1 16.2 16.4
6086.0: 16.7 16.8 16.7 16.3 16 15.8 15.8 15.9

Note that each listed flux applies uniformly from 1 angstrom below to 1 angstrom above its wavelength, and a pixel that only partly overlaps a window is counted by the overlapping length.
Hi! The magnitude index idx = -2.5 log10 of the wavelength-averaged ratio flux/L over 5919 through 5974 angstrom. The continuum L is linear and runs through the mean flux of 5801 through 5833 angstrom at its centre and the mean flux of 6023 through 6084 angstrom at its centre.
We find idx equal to 0.05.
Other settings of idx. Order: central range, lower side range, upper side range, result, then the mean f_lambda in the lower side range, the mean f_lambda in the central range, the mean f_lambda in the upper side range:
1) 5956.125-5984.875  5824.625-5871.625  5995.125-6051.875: 0.03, 15.9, 15.4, 15.8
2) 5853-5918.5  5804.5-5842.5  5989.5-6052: 0.09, 15.9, 14.6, 15.8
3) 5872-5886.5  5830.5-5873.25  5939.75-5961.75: 0.12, 15.9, 14.1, 15.3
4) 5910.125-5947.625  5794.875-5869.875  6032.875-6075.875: 0.05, 15.9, 15.1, 15.8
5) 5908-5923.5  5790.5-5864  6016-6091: 0.06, 15.8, 15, 16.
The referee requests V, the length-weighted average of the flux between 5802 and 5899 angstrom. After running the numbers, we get 15.2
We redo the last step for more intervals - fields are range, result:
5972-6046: 15.7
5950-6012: 15.5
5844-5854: 16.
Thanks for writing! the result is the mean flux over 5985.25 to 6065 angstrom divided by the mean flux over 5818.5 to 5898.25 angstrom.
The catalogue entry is 1.04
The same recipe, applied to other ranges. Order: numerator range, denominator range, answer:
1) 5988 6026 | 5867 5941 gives 1.08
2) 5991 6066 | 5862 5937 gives 1.08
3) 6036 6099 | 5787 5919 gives 1.05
